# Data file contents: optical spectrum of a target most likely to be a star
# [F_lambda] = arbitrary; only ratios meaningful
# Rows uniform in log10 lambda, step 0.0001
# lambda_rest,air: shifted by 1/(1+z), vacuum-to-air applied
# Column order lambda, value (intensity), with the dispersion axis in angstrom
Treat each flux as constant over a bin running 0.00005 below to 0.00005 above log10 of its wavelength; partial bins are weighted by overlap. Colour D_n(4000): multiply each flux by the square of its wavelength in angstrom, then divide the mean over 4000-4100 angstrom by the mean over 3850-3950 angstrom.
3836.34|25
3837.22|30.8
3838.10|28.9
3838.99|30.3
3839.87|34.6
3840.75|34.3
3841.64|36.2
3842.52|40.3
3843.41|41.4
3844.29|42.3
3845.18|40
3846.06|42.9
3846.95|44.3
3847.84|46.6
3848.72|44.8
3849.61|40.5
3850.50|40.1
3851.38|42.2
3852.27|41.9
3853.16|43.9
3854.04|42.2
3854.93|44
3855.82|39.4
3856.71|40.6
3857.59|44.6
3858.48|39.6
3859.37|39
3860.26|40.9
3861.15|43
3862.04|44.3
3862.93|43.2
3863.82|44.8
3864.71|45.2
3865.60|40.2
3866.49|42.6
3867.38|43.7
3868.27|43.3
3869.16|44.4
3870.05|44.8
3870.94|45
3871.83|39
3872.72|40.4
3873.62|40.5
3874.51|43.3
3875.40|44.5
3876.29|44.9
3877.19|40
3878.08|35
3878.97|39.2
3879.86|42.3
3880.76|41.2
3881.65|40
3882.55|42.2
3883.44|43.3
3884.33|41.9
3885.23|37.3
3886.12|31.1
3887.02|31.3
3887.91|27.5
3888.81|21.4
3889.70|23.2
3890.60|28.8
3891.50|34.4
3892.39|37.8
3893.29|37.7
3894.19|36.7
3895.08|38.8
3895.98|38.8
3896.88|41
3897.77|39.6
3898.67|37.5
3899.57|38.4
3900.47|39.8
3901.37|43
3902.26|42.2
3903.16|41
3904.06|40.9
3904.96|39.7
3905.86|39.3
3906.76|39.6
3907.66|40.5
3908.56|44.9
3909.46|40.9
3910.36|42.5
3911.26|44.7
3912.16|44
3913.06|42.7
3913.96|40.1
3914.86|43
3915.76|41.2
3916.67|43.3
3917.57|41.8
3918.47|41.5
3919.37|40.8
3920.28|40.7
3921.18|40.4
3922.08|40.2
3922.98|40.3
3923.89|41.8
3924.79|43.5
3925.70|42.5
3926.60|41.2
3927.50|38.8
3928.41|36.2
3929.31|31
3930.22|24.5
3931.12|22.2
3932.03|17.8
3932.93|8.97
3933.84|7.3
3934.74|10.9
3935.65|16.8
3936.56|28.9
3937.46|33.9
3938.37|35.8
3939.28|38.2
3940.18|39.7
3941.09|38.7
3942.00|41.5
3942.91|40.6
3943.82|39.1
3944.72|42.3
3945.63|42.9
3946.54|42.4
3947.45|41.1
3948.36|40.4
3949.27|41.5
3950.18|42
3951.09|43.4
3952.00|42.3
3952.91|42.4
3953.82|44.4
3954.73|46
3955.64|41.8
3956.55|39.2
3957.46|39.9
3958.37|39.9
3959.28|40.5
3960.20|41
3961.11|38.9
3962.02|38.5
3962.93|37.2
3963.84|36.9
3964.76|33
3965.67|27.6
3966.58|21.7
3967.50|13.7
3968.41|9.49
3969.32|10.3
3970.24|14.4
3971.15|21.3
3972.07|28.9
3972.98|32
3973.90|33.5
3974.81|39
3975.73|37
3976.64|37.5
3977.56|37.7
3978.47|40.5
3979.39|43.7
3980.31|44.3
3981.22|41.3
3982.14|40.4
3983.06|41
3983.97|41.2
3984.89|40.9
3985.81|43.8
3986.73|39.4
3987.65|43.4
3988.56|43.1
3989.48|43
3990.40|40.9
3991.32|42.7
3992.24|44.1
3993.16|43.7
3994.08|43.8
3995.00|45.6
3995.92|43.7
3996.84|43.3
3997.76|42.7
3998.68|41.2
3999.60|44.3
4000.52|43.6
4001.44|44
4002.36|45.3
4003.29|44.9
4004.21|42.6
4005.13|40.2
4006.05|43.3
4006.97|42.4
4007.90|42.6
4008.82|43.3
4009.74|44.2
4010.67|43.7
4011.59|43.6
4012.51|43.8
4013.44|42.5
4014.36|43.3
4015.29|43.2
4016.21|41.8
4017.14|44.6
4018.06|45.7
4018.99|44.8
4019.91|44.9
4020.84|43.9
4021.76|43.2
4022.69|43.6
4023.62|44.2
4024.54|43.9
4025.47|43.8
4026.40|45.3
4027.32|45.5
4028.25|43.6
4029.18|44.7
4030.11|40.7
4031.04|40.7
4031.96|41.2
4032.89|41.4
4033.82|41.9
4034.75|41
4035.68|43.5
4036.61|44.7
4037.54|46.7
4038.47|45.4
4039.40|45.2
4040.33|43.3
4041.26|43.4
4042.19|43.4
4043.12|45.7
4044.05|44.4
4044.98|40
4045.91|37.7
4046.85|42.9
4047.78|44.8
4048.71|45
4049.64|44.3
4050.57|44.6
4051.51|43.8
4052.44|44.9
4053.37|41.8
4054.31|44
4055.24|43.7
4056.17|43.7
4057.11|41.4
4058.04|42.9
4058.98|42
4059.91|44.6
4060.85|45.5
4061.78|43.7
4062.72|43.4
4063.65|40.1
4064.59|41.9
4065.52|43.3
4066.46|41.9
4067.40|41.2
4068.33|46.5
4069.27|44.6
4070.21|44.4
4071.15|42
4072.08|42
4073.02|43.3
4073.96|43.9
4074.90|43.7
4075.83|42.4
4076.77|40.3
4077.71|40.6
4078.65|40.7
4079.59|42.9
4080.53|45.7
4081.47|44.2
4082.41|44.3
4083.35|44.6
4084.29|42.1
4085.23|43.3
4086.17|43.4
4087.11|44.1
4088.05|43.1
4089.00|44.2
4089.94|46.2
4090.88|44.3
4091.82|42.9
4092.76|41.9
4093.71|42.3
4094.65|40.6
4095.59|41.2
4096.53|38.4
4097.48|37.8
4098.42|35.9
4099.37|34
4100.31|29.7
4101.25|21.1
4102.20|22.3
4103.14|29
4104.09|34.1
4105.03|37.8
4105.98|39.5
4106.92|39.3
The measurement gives 1.2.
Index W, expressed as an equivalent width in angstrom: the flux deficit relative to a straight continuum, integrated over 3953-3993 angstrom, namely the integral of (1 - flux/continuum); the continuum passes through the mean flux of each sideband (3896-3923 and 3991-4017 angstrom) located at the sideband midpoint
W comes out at 6.0 angstrom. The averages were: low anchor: 41.2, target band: 36.3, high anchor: 43.3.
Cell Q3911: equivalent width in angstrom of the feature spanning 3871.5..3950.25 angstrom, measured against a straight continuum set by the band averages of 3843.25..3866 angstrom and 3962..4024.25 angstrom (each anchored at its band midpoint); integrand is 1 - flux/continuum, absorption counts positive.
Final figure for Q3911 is 7.2 angstrom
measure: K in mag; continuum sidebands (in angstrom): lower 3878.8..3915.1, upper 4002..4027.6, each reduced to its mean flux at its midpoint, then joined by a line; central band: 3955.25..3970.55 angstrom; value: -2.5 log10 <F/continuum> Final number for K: 0.316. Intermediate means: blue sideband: 38.5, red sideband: 43.7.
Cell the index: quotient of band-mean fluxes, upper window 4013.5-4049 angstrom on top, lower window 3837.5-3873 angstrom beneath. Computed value 1.1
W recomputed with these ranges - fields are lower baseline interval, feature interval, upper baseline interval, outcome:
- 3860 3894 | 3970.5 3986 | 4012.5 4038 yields 1.72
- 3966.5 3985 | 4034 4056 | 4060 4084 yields -2.03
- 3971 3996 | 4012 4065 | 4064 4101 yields -3.02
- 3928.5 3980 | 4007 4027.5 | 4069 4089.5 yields -2.98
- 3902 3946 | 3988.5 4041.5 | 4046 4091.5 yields -3.39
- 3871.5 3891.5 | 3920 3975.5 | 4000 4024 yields 8.80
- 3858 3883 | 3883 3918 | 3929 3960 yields 0.51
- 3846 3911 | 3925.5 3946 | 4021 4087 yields 5.02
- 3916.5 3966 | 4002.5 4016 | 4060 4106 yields -1.58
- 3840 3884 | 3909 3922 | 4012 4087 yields 0.11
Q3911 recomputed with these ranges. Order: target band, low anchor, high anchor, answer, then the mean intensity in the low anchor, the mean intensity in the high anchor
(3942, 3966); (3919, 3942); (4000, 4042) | -3.6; 32.2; 43.5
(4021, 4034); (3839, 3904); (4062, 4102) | -0.7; 39.9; 41.4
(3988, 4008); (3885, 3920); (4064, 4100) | -1.4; 38.5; 42.3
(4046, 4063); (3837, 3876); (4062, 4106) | -1.2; 41.2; 40.6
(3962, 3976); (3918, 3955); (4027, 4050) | 4.2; 35.9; 43.2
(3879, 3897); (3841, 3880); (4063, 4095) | 2.7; 42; 43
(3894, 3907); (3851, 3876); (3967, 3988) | -0.1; 42.5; 33.6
